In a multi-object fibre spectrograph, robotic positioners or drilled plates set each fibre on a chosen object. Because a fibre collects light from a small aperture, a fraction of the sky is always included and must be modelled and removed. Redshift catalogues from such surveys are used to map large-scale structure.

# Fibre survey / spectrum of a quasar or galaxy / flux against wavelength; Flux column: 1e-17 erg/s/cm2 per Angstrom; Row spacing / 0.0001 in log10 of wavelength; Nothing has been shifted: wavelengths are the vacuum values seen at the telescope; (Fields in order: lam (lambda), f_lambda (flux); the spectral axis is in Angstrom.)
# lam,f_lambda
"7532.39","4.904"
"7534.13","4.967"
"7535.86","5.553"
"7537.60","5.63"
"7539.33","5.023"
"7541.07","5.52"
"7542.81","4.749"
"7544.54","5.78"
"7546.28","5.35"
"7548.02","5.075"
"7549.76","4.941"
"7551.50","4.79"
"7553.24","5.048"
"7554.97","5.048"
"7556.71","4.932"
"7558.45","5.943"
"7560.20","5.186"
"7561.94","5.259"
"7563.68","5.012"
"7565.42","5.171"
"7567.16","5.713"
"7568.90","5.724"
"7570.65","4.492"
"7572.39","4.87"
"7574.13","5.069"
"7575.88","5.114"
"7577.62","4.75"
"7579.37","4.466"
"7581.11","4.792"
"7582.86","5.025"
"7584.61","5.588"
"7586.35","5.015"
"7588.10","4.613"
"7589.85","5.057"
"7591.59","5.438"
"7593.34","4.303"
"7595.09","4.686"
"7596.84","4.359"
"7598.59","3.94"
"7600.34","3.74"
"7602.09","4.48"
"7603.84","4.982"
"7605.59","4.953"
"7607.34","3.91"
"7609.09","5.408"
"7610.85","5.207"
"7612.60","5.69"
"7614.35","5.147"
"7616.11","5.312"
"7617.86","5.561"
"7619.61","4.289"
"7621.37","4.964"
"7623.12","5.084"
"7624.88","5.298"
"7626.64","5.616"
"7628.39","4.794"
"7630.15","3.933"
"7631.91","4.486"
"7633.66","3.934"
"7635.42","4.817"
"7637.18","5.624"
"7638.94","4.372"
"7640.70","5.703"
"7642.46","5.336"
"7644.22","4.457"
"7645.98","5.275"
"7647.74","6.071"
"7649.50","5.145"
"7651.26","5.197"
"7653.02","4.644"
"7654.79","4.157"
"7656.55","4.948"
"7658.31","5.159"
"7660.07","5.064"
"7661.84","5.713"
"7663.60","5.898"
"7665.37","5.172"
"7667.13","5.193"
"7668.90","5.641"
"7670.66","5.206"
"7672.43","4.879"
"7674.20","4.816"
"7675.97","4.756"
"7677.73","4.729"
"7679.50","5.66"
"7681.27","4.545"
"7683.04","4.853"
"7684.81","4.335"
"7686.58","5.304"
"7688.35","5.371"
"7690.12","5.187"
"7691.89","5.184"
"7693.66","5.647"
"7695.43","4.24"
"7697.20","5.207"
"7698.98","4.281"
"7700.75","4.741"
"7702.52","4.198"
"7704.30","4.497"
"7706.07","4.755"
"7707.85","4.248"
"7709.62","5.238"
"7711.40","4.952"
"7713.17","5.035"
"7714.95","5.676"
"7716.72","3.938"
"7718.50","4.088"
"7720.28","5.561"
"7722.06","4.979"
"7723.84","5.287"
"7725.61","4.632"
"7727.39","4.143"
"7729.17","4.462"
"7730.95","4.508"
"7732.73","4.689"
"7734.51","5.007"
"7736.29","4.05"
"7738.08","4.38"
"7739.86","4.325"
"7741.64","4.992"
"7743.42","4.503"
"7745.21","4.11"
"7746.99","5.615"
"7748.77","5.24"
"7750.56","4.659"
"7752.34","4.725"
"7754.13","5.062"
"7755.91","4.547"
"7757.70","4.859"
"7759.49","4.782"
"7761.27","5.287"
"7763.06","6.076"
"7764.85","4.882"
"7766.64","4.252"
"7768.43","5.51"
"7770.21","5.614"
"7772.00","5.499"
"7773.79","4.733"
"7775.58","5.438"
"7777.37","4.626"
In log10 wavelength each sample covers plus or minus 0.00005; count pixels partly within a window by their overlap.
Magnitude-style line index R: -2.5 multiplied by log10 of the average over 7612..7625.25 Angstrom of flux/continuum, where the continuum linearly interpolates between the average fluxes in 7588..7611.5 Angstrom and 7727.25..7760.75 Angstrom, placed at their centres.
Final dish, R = -0.112 mag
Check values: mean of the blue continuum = 4.64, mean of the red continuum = 4.69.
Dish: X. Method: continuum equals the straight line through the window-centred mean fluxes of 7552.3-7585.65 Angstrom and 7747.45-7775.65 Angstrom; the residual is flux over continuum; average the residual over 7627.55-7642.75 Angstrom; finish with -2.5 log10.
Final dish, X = 0.08 mag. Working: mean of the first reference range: 5.12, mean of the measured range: 4.75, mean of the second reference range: 5.07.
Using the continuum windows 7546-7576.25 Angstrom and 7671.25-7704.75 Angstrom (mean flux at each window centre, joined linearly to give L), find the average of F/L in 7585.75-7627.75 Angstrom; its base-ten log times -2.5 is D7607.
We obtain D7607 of 0.04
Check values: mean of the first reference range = 5.15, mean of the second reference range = 4.87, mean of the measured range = 4.88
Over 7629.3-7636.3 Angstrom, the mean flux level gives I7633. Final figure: 4.3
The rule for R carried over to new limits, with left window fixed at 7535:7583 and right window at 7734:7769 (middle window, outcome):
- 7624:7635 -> 0.08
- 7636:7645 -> -0.02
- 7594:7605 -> 0.16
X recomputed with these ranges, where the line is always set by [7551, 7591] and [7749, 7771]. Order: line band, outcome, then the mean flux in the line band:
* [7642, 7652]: -0.04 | 5.25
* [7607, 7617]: -0.02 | 5.18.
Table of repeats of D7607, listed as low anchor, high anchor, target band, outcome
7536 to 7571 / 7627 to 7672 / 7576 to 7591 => 0.05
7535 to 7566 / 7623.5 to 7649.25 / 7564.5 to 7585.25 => 0.02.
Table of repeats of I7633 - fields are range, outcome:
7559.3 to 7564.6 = 5.15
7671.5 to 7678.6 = 4.8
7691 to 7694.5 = 5.42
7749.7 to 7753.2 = 4.7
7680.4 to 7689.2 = 4.88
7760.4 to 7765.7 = 5.41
